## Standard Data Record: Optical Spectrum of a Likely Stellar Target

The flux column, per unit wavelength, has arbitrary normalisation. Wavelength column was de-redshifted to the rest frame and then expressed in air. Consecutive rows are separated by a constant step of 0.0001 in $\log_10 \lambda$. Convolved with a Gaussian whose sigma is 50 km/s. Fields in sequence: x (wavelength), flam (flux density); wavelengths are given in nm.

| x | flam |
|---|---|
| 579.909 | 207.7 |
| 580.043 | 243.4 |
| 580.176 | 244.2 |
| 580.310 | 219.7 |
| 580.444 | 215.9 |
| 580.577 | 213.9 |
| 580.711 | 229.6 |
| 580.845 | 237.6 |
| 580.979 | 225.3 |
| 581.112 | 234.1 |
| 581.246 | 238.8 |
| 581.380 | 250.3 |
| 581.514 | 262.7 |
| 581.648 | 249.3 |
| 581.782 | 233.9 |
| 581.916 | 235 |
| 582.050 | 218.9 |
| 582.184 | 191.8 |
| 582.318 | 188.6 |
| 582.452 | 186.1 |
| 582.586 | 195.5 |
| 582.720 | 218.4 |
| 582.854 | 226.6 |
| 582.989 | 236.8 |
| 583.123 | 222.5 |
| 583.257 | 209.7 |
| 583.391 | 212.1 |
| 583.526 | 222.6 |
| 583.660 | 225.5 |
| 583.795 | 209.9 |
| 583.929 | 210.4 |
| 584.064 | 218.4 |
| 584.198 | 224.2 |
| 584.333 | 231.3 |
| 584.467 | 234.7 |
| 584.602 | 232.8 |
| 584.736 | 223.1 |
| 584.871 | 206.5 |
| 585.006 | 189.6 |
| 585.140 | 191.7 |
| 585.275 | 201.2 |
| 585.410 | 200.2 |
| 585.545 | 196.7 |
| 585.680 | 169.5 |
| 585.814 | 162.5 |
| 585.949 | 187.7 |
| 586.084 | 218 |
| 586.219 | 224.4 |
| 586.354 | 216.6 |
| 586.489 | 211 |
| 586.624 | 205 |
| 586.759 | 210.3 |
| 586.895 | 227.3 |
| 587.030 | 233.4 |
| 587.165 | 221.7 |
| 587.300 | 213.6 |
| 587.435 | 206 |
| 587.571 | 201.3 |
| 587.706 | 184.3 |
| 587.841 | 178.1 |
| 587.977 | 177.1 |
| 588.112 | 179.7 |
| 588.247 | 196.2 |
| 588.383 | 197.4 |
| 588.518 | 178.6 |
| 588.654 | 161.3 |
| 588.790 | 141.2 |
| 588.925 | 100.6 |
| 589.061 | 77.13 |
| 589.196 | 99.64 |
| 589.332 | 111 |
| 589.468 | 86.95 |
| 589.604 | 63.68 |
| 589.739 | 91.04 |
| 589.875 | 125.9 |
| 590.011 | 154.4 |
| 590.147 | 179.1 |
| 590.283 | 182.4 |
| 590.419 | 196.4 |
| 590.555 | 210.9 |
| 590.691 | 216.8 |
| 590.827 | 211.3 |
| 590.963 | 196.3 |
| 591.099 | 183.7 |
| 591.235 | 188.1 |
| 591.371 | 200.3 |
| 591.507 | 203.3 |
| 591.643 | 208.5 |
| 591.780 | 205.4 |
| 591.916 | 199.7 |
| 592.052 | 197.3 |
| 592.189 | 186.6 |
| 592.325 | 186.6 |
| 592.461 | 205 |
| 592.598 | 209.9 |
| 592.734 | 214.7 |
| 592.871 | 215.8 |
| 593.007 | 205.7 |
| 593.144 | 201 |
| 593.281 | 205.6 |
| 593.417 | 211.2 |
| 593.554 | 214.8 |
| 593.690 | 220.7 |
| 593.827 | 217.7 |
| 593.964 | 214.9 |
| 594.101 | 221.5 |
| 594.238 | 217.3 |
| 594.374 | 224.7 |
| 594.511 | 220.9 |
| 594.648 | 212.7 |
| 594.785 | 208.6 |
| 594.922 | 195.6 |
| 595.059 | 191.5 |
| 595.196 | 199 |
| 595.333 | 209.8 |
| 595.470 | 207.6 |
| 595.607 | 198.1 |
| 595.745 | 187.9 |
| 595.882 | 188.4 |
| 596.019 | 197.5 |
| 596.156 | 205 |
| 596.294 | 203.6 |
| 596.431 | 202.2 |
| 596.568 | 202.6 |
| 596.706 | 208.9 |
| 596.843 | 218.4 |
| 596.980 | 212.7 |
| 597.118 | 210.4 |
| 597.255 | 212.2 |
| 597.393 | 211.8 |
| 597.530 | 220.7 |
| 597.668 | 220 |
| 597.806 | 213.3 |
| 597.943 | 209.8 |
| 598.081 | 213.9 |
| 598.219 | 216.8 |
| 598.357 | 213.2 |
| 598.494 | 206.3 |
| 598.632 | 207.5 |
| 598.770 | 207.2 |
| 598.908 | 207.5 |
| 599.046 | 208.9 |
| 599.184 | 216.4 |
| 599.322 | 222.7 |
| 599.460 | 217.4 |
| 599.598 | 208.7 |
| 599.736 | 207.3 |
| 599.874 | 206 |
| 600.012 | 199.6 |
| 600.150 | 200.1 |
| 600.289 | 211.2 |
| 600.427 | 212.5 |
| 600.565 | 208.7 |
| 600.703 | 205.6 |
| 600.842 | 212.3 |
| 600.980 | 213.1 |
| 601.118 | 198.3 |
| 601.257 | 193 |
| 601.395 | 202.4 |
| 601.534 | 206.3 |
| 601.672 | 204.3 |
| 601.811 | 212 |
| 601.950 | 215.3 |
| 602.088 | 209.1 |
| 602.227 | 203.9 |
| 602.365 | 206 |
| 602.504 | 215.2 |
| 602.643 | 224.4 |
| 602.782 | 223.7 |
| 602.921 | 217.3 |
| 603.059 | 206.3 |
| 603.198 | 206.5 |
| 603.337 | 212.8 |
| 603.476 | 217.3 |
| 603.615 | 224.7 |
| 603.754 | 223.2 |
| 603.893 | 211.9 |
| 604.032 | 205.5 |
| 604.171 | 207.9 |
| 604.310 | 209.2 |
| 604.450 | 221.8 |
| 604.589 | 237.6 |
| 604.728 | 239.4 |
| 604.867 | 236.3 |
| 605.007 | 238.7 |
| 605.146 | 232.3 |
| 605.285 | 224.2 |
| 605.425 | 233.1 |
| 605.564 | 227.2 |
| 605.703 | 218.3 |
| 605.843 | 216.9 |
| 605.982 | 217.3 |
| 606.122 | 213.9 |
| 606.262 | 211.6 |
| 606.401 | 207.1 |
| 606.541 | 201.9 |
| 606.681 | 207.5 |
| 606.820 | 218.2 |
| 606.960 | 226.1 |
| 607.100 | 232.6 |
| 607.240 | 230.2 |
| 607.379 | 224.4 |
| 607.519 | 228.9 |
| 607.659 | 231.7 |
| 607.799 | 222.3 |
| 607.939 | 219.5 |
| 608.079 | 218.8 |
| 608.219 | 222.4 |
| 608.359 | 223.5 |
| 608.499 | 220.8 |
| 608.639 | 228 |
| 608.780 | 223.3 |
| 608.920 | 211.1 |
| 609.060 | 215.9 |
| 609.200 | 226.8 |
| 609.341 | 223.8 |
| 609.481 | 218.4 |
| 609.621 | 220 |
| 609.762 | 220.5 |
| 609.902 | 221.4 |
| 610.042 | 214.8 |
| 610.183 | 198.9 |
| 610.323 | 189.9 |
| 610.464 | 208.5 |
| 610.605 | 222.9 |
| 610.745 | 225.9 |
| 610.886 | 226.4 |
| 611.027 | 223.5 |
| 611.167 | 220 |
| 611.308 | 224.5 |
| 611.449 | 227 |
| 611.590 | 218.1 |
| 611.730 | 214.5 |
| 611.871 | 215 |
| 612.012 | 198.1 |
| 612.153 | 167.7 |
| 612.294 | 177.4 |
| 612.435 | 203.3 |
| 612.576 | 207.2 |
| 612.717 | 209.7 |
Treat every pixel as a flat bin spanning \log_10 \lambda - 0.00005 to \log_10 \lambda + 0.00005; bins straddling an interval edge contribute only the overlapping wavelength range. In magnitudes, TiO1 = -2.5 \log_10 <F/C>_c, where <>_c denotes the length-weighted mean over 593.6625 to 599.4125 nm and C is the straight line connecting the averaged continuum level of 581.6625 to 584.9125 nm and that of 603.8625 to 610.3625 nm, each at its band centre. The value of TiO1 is 0.05 mag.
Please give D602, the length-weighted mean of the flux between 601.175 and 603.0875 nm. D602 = 210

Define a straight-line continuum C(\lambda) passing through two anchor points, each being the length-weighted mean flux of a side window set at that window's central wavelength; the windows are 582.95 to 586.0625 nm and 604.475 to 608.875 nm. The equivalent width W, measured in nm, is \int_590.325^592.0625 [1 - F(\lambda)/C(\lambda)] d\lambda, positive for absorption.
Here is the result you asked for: 0.10 nm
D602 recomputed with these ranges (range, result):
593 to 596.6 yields 207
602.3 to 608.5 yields 220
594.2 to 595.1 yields 211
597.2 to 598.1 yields 215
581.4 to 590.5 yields 192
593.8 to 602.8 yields 209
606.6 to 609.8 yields 222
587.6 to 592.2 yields 167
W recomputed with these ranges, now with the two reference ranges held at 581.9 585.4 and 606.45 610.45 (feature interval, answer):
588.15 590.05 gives 0.77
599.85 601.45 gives 0.09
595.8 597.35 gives 0.08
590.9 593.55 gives 0.17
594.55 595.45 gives 0.05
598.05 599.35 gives 0.03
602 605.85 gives -0.03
